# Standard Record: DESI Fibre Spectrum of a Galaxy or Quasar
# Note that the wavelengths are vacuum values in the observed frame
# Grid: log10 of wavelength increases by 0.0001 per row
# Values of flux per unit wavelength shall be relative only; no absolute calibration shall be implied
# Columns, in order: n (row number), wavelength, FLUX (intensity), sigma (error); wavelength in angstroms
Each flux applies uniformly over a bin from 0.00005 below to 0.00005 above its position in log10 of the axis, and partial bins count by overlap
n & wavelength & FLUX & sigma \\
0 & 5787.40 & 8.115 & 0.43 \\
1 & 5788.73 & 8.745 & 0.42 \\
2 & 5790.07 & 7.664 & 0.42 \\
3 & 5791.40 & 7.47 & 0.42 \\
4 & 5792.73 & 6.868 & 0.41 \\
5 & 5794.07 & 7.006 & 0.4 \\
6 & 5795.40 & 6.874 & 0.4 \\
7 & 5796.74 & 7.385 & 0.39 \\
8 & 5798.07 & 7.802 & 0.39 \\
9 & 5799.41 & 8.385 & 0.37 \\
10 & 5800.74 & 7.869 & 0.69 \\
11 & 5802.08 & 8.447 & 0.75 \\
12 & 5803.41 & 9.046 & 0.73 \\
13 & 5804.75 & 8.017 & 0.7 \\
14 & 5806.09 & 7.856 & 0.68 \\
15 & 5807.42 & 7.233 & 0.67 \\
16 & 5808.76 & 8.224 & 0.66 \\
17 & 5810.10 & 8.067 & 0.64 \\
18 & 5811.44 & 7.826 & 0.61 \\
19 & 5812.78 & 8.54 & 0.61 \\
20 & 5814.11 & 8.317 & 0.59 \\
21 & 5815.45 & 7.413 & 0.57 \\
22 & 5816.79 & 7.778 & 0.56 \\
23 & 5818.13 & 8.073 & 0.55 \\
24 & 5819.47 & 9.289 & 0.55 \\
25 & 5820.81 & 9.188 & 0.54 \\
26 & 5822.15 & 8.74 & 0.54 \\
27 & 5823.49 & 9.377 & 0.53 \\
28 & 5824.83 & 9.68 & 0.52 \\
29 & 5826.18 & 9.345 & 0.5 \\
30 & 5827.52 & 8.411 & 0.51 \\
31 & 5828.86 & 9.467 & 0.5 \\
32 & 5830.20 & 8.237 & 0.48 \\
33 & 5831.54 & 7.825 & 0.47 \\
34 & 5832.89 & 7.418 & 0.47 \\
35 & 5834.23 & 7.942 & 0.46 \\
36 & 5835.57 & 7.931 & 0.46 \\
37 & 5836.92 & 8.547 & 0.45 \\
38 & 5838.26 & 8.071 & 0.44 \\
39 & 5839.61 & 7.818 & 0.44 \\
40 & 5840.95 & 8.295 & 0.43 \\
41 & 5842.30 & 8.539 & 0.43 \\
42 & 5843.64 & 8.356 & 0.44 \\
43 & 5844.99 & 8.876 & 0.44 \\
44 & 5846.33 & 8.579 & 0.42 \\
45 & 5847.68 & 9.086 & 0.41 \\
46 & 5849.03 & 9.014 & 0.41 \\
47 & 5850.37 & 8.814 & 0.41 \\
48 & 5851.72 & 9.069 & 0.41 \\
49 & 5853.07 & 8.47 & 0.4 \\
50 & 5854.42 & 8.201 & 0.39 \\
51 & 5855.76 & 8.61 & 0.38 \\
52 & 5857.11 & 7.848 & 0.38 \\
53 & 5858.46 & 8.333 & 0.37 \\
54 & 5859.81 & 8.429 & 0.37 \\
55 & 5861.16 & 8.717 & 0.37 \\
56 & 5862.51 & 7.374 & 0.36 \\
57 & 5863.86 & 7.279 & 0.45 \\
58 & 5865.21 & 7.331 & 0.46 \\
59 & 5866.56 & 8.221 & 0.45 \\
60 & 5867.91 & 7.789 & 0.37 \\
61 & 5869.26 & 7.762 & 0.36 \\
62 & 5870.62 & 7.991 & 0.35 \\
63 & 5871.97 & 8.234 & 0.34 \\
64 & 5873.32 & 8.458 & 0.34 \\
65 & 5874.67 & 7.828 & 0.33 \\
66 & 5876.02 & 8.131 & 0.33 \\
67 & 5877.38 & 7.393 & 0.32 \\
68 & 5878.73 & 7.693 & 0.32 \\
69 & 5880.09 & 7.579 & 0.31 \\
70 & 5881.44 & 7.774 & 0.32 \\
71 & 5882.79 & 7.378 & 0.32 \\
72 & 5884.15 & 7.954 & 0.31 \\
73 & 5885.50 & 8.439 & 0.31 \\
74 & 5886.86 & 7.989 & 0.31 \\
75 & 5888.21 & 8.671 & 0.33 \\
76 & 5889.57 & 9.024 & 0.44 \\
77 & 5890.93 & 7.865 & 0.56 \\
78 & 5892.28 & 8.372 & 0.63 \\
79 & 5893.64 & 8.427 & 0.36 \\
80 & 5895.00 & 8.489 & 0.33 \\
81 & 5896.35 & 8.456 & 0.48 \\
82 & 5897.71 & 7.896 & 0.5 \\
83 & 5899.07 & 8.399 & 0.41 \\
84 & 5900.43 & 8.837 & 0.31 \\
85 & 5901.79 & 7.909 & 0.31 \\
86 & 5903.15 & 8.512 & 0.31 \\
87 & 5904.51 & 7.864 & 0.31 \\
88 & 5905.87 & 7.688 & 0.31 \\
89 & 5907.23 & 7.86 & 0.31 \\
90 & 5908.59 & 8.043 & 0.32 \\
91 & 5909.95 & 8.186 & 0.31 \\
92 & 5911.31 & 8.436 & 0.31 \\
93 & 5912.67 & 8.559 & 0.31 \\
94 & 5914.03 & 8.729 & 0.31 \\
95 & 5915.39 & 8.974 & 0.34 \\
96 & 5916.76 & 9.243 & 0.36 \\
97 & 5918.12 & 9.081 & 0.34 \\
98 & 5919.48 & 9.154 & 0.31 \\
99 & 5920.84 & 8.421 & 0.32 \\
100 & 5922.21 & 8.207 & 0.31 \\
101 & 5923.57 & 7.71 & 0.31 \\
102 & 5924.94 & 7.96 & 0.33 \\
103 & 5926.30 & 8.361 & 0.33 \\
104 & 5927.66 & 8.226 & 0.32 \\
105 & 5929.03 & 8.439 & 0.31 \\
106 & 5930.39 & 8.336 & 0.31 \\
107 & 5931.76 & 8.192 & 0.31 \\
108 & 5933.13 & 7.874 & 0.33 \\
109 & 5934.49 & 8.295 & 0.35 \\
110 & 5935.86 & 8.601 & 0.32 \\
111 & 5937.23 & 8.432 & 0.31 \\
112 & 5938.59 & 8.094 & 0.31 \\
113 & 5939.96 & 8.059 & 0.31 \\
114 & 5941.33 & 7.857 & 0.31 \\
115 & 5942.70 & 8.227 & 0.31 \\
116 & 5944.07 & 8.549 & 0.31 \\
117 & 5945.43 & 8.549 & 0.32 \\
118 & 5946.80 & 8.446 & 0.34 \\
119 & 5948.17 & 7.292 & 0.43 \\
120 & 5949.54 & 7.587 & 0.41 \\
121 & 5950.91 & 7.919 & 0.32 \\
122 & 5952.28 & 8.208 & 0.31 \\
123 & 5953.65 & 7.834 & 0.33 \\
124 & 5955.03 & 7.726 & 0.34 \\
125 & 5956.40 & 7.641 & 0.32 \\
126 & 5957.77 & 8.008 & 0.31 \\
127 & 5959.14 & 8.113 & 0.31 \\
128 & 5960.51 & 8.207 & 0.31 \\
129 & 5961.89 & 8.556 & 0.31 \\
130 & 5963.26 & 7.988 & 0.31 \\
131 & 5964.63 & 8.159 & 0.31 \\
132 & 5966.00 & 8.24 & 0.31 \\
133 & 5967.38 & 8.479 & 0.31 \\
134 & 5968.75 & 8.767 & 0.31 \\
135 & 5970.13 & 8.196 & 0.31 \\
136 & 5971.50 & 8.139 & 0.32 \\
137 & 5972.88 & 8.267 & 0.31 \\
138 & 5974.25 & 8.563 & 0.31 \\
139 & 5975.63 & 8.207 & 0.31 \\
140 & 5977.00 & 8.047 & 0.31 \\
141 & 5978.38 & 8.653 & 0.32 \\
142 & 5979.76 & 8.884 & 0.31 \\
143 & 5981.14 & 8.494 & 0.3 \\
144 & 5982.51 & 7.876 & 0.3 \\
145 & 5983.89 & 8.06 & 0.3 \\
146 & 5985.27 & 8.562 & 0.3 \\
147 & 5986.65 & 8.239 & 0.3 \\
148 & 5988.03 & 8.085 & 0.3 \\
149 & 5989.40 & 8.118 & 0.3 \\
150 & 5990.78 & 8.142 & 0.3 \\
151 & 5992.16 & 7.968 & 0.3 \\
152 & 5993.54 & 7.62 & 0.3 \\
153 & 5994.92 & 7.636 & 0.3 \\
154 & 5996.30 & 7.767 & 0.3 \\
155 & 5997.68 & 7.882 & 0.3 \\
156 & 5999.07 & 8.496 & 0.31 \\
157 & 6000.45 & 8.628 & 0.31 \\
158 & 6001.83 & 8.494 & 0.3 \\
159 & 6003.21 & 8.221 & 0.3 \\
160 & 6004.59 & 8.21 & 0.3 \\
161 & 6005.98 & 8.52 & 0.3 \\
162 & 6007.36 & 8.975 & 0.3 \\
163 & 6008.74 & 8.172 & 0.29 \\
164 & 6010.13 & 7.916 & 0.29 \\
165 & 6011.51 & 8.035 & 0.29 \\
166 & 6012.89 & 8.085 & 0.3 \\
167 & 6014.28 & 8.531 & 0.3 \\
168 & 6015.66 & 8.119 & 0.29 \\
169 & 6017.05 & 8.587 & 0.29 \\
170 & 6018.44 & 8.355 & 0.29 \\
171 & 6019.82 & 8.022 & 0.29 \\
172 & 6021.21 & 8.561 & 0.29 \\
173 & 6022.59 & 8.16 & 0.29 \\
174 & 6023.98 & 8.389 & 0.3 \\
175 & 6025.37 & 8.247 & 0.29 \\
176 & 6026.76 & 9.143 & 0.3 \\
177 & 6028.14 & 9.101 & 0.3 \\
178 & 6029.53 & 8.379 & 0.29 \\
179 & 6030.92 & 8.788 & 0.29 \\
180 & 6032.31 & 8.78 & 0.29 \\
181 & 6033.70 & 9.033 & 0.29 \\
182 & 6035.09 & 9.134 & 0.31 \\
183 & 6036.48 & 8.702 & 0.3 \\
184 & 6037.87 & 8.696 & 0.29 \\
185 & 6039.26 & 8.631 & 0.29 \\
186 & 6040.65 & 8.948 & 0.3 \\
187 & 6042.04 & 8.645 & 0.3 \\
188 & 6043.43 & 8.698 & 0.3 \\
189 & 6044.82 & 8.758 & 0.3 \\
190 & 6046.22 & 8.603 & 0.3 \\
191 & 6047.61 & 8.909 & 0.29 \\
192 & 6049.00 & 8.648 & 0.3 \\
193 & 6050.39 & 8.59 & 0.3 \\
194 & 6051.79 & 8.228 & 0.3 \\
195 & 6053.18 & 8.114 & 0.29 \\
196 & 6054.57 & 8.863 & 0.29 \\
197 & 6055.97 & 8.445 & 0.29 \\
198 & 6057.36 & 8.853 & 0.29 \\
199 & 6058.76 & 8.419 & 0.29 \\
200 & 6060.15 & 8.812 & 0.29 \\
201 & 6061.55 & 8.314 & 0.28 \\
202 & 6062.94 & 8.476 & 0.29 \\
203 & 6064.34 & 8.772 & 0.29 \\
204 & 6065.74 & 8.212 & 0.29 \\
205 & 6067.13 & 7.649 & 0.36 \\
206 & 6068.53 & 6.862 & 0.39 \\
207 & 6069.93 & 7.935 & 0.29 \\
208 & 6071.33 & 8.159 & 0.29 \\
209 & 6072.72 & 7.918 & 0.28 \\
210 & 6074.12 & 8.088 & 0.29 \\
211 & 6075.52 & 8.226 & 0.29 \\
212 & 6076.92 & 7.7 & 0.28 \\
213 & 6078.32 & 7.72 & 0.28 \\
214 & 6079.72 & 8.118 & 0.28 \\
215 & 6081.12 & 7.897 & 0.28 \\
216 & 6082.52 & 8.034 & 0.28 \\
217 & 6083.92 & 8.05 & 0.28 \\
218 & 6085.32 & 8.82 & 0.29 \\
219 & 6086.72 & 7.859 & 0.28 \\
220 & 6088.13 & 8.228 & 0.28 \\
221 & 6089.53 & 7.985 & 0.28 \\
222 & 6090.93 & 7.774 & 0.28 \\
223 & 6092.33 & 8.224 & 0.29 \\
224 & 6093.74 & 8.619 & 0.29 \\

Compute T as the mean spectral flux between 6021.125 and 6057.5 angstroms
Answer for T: 8.67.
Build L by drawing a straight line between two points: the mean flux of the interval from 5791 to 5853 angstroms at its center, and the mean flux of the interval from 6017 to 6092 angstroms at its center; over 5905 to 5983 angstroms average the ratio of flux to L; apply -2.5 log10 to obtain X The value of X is 0.01 mag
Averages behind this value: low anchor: 8.28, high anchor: 8.39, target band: 8.26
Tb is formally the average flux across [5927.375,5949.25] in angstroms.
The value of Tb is 8.2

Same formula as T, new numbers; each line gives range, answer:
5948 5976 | 8.11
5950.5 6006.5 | 8.19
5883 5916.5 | 8.31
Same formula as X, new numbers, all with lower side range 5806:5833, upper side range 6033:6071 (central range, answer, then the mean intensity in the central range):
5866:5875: 0.05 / 8.05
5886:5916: 0.02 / 8.33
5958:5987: 0.02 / 8.31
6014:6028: 0.01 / 8.44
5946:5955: 0.08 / 7.87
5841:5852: -0.04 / 8.75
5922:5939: 0.03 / 8.21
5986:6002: 0.05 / 8.08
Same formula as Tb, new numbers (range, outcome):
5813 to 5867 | 8.41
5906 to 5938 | 8.39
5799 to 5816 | 8.1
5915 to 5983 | 8.26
